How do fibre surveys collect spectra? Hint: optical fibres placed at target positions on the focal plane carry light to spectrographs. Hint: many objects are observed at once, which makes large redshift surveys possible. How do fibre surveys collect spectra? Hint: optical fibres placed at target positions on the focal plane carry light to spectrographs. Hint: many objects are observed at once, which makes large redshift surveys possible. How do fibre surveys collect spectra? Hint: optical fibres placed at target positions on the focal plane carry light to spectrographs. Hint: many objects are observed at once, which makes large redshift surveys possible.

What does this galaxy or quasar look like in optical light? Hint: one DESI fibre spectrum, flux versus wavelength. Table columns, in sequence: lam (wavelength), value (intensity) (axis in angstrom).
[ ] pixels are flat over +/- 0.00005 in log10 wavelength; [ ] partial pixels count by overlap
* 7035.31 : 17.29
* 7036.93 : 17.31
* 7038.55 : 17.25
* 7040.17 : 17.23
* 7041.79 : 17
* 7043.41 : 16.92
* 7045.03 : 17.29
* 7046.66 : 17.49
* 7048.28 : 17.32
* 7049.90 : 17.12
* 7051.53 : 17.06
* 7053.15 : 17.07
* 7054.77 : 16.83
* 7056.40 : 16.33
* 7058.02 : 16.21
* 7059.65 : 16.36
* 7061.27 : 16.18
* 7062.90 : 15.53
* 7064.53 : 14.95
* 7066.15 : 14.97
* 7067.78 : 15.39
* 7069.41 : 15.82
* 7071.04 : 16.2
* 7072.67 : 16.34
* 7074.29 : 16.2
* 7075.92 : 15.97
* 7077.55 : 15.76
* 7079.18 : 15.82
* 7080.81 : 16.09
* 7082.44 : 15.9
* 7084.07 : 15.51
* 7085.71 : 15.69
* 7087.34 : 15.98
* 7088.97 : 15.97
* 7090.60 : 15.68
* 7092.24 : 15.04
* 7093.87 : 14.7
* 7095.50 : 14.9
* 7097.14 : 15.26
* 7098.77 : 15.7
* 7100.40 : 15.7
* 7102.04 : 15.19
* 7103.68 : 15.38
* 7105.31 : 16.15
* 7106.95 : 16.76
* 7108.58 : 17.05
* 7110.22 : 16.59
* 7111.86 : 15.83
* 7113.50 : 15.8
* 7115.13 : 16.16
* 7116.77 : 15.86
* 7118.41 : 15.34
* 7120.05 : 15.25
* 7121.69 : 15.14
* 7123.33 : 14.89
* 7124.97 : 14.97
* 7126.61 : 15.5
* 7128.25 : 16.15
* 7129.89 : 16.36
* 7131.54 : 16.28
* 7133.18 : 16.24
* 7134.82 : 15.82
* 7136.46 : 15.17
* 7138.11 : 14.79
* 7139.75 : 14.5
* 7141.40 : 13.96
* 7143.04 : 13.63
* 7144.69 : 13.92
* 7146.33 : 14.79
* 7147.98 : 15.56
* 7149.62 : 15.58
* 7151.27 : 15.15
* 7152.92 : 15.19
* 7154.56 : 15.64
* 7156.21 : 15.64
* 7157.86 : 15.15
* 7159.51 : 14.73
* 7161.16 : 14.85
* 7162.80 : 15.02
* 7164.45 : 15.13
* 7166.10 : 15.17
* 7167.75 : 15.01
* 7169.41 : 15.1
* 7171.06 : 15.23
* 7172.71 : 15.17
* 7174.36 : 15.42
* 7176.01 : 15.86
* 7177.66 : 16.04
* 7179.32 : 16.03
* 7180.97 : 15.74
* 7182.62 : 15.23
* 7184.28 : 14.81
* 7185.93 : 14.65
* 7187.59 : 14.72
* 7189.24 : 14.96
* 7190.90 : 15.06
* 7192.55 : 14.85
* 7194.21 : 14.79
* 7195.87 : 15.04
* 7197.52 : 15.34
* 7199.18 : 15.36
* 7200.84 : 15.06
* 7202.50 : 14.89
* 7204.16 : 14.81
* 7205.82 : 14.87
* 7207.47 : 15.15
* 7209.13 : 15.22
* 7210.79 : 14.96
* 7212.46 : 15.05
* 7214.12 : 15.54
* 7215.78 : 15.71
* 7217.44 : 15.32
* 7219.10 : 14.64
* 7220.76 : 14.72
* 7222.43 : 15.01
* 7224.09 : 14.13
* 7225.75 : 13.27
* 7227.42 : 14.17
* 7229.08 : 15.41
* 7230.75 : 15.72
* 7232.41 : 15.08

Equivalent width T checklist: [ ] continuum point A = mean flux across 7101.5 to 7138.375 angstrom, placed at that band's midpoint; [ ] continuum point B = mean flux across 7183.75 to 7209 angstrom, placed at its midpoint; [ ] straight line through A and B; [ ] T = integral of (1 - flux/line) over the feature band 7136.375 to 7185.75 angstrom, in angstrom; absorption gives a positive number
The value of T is 0.8 angstrom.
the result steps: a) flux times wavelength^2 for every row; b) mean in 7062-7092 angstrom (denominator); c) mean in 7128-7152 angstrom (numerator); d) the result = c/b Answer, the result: 0.98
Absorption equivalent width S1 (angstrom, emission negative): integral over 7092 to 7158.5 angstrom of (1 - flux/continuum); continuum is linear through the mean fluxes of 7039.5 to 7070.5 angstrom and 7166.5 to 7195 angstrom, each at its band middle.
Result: 1.41 angstrom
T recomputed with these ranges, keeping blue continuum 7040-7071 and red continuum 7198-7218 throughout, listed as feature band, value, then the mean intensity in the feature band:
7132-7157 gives 1.0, 15.1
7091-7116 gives 0.5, 15.7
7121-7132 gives 0.2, 15.6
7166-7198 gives 0.4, 15.2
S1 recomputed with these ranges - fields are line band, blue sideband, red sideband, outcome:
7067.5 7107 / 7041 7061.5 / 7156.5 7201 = 1.7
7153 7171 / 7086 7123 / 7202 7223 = 0.2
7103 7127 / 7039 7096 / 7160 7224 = 0.0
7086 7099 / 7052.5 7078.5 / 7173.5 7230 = 0.3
